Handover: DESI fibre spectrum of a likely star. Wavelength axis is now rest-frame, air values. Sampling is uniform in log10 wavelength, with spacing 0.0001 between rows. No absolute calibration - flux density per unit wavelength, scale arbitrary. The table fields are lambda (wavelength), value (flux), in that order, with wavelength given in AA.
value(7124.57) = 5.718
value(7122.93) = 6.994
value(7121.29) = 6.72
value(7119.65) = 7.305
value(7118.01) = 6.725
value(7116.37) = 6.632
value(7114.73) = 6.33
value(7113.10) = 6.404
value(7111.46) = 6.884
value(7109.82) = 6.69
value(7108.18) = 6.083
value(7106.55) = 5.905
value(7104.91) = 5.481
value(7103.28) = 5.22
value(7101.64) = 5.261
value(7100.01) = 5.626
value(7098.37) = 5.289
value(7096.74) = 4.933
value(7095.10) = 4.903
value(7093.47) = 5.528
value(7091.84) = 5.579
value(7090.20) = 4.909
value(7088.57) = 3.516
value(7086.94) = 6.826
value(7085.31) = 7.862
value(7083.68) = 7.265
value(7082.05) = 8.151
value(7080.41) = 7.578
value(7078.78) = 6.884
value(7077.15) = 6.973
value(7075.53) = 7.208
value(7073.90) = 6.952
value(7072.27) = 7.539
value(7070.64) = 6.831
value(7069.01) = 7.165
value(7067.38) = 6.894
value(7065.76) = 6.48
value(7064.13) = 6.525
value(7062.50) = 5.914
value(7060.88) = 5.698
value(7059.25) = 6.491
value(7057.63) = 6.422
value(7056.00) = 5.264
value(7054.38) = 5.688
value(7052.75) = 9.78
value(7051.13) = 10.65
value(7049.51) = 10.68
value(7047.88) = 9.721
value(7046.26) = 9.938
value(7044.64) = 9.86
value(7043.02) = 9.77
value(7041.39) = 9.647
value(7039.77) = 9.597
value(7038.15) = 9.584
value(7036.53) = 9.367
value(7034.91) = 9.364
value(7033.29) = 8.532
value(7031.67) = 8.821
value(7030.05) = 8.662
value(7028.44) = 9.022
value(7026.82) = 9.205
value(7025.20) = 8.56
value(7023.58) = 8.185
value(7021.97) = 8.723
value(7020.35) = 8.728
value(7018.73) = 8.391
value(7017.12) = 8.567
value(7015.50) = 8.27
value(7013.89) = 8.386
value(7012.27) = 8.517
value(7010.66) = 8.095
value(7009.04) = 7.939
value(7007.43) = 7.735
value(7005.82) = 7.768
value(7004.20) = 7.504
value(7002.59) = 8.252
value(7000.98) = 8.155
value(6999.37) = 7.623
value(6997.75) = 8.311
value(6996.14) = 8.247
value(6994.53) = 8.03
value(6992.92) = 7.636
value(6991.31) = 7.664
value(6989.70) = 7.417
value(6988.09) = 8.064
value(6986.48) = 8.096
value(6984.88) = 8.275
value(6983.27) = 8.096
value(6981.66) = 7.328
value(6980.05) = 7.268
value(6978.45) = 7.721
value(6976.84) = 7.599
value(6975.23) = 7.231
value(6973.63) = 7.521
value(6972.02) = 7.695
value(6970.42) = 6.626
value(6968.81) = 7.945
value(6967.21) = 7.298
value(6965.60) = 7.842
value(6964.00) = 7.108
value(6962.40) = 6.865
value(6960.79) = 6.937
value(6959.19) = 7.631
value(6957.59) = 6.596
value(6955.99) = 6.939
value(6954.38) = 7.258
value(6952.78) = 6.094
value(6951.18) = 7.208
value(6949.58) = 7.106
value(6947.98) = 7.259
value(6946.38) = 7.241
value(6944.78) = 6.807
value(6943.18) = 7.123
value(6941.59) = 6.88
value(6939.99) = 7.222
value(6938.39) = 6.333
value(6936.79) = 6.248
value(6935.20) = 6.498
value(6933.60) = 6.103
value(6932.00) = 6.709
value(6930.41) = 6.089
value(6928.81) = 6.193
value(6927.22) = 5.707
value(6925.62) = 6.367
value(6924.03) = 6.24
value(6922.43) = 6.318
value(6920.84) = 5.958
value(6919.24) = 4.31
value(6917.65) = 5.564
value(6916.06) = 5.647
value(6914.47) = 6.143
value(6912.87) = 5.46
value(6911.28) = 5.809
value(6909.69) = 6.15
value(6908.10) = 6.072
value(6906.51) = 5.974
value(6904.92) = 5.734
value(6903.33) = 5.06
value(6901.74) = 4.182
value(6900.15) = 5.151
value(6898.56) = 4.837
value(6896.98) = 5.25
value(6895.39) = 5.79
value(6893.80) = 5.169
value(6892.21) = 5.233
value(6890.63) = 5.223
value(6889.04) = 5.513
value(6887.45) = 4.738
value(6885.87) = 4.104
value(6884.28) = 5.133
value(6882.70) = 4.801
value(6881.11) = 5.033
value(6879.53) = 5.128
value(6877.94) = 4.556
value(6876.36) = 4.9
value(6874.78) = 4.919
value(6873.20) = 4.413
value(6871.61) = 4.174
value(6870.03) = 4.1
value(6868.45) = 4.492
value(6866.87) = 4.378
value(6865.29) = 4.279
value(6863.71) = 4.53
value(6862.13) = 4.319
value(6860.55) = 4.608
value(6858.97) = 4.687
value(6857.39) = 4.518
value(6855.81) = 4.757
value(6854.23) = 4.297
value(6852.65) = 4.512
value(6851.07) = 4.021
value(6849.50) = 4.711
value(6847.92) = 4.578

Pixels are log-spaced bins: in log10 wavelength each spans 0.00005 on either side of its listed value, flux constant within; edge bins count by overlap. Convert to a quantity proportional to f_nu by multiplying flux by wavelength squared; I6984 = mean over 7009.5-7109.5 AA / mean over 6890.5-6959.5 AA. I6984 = 1.27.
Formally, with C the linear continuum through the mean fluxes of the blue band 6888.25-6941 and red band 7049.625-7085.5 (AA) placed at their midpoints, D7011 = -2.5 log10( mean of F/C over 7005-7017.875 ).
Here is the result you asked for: -0.22 mag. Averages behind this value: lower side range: 5.77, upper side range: 7.16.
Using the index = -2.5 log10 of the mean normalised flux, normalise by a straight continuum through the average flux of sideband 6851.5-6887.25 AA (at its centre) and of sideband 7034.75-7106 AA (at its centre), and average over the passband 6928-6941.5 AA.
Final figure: -0.19 mag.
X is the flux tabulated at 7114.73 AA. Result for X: 6.33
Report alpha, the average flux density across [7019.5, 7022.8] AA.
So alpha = 8.72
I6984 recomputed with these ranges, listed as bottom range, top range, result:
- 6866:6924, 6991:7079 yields 1.64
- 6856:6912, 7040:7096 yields 1.55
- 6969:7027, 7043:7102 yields 0.89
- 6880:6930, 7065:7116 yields 1.22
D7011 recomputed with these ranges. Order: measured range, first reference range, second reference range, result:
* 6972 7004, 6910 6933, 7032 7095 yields -0.17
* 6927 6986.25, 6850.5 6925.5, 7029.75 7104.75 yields -0.19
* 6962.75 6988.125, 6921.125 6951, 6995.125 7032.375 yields -0.02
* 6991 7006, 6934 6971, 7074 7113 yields -0.18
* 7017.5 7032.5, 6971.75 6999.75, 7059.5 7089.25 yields -0.18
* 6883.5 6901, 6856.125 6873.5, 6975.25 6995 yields 0.02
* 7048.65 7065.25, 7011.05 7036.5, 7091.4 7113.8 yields 0.02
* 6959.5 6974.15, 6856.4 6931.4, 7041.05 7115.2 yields -0.24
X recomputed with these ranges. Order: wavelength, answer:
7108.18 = 6.083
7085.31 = 7.862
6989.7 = 7.417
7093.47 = 5.528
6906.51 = 5.974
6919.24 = 4.31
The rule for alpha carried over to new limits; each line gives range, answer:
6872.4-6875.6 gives 4.67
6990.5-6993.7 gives 7.65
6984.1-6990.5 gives 7.97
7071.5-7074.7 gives 7.24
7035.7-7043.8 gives 9.58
